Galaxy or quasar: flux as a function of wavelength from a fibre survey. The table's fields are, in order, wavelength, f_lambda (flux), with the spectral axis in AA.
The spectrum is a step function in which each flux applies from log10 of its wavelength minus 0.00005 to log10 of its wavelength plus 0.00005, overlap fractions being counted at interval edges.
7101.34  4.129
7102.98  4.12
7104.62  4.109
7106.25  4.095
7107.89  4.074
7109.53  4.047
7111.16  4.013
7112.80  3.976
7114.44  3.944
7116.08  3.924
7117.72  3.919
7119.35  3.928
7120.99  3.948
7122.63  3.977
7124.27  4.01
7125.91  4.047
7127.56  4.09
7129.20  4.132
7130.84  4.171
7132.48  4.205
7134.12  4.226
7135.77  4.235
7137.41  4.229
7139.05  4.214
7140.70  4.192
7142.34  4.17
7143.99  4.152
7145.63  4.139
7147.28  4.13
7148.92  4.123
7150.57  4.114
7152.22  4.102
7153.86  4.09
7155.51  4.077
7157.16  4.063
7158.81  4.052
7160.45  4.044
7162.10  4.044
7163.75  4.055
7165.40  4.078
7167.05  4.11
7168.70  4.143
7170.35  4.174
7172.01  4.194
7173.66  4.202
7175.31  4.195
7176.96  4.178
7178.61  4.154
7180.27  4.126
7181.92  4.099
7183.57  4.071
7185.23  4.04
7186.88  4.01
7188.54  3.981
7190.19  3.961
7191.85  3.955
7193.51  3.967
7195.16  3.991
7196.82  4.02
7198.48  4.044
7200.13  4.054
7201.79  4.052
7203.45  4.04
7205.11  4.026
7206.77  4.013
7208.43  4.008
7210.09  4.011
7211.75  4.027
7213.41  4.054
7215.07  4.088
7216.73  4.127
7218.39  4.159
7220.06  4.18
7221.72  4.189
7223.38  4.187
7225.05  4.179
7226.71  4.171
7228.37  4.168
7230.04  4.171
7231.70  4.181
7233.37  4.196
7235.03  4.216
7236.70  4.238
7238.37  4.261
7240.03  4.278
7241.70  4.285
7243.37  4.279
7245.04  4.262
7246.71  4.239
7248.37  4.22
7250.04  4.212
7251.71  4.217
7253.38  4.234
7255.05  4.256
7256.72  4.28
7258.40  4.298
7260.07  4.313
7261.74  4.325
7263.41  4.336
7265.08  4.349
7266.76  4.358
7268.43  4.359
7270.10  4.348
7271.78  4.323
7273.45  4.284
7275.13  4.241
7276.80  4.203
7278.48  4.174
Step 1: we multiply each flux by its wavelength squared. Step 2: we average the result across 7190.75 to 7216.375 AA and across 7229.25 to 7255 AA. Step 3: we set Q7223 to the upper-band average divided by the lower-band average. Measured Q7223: 1.1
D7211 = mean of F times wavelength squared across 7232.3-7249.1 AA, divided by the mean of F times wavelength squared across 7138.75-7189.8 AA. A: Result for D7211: 1.1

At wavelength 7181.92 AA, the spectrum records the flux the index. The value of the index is 4.099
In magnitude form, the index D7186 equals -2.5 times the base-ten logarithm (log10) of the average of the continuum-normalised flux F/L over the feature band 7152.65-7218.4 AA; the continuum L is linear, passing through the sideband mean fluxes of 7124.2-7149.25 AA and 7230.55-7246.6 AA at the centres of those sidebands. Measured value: 0.034 mag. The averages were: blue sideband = 4.16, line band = 4.07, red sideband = 4.24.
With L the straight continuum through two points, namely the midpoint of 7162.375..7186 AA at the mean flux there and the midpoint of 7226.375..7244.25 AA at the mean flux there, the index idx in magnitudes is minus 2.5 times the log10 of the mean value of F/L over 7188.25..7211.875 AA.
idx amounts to 0.04 mag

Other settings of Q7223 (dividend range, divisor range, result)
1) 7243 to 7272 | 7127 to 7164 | 1.07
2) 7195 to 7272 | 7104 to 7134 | 1.07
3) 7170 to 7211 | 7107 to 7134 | 1.03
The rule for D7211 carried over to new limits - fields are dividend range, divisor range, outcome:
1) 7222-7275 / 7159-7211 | 1.07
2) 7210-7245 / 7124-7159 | 1.03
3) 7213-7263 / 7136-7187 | 1.04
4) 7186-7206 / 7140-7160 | 0.99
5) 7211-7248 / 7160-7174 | 1.04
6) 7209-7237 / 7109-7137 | 1.05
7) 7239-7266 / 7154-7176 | 1.07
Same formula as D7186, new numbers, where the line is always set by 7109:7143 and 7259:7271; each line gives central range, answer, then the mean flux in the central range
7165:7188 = 0.01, 4.13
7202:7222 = 0.04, 4.07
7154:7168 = 0.02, 4.07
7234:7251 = 0.01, 4.25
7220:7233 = 0.02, 4.18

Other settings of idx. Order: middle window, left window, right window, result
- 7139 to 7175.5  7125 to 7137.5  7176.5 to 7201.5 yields 0.00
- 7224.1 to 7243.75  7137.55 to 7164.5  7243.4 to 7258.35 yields 0.00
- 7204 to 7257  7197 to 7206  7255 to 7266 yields 0.00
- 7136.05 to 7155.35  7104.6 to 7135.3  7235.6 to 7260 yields -0.02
